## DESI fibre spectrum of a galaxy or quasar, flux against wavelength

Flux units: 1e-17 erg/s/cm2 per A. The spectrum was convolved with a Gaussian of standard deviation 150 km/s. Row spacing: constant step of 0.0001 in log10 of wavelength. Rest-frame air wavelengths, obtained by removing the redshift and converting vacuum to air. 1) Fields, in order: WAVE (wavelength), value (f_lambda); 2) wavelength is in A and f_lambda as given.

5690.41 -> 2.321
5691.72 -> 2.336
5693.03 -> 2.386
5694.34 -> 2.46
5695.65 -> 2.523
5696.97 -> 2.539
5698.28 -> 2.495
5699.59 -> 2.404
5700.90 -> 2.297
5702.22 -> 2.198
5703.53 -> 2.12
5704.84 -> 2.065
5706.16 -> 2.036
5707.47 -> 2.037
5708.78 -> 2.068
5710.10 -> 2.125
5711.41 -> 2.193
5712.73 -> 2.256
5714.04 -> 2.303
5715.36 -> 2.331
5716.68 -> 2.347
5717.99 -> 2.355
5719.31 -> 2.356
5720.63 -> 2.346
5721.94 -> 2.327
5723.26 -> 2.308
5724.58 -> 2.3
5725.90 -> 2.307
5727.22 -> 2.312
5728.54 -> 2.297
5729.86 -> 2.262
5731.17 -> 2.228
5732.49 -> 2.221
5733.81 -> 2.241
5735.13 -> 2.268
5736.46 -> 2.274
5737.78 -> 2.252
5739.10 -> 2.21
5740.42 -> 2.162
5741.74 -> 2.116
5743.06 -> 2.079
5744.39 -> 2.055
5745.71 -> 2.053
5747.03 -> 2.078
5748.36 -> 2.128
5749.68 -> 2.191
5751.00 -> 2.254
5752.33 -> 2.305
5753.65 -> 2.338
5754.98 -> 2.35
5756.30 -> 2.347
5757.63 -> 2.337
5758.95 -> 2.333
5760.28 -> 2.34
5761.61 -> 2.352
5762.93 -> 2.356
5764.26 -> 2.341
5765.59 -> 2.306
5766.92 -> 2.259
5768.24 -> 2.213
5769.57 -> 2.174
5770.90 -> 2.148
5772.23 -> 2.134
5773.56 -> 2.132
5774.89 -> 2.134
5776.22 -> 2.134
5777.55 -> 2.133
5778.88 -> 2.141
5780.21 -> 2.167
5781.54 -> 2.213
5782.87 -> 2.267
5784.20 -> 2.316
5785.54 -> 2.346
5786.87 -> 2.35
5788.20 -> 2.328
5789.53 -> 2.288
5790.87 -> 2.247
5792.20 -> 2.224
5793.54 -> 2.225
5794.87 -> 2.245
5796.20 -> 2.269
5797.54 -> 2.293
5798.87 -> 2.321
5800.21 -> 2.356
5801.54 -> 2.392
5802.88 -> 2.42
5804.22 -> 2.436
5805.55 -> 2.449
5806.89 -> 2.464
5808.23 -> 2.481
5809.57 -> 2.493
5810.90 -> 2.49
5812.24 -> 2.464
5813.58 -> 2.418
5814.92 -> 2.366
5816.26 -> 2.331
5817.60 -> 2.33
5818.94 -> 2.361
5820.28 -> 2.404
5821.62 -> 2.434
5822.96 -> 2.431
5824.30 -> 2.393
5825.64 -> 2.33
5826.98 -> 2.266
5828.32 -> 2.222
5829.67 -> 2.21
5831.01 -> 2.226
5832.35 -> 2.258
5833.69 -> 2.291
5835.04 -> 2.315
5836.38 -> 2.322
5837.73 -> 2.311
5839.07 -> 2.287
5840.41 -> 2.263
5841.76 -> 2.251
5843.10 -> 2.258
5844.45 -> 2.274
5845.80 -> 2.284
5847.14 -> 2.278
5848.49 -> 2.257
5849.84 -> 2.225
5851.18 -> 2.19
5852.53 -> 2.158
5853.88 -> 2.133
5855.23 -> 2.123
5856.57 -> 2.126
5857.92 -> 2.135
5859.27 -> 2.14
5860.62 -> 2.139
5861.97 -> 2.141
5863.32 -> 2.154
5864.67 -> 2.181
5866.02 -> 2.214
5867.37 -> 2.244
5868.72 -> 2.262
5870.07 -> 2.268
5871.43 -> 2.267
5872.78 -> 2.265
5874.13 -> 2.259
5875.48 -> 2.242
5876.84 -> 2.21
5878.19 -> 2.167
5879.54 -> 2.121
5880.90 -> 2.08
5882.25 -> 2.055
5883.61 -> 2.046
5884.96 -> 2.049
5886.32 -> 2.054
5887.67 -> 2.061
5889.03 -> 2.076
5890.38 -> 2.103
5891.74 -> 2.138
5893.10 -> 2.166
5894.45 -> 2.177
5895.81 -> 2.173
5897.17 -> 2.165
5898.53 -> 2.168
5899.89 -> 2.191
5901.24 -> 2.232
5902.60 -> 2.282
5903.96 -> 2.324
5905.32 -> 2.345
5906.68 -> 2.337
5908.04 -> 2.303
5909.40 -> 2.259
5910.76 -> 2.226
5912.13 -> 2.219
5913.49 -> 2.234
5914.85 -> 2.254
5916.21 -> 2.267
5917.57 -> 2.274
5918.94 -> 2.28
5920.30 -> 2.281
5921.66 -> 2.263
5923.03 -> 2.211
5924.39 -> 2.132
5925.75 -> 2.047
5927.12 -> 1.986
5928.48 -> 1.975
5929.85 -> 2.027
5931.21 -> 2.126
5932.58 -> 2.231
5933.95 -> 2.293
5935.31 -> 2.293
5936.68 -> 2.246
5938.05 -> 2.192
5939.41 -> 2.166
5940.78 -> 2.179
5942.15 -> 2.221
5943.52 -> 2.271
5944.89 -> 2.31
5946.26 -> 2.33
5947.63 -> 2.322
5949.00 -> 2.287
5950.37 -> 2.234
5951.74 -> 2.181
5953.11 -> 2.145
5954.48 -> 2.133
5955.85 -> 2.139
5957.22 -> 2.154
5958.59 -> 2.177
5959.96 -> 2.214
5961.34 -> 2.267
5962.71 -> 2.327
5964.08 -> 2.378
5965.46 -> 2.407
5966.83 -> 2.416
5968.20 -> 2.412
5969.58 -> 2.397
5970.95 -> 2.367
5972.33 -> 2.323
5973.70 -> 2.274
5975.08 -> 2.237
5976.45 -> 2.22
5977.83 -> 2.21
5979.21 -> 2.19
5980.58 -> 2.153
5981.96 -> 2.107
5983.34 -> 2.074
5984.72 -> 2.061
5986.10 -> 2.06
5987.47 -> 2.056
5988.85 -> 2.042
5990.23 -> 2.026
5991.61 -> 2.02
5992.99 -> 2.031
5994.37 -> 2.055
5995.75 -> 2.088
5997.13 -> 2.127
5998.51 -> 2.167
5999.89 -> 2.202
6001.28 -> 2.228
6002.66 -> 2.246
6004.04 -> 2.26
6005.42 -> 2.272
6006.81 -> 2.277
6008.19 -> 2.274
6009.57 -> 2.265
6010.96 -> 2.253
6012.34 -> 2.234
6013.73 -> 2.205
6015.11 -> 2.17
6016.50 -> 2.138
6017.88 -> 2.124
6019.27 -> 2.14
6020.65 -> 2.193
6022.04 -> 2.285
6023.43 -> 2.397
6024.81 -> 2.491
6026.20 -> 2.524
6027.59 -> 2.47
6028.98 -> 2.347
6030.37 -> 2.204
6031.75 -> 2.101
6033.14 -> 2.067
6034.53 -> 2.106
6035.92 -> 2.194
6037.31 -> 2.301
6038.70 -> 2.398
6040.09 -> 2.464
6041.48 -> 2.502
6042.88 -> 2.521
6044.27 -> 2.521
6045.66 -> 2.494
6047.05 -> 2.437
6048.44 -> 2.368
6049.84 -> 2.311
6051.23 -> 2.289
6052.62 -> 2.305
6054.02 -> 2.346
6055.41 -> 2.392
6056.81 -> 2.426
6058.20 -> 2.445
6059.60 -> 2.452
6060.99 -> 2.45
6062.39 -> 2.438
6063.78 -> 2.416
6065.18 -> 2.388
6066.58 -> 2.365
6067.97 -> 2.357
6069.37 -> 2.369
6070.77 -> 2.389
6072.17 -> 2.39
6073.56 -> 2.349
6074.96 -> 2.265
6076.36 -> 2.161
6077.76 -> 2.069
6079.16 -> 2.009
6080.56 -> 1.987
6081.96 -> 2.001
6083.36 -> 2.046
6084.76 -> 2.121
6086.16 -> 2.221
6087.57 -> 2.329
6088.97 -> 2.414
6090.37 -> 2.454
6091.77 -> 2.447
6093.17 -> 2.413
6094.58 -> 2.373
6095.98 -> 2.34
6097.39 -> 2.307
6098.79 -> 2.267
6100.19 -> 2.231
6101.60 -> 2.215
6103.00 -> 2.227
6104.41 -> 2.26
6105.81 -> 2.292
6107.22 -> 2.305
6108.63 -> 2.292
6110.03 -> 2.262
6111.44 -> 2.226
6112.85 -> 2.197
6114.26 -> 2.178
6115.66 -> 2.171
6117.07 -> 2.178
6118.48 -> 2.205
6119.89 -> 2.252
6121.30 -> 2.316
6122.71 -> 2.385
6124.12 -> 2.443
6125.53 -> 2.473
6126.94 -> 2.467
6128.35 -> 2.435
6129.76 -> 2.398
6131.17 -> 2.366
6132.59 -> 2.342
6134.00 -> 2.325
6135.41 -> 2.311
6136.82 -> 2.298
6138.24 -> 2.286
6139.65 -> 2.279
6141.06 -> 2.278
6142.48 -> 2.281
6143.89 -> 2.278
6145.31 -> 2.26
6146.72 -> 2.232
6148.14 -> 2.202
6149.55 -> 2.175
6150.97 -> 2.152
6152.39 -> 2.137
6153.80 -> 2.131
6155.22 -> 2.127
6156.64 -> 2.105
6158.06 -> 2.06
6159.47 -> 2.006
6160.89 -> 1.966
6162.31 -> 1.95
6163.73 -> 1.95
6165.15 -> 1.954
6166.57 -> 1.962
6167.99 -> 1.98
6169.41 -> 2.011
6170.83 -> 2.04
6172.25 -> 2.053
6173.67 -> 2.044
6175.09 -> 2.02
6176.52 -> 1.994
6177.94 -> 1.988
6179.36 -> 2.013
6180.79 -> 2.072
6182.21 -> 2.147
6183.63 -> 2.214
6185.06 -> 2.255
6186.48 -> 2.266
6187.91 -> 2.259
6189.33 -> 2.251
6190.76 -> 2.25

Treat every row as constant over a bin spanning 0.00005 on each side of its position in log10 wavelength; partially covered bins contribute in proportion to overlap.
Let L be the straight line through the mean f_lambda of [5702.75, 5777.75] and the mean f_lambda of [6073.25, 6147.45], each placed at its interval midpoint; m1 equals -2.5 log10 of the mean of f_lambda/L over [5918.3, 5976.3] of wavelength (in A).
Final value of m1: 0.01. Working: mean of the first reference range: 2.23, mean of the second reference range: 2.27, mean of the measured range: 2.23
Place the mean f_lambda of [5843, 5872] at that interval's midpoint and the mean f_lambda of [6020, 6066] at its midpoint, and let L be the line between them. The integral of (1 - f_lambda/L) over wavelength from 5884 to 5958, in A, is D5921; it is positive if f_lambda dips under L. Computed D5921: 1.9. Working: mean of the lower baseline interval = 2.2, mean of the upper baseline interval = 2.36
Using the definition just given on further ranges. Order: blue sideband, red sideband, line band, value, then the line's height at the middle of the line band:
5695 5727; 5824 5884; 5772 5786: 0.4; 2.25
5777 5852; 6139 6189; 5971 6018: 0.8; 2.21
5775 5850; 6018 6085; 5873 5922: 2.5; 2.31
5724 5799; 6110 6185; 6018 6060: -2.9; 2.2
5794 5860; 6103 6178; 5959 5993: 0.6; 2.26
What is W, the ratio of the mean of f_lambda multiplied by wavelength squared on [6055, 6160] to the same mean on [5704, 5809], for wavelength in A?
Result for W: 1.14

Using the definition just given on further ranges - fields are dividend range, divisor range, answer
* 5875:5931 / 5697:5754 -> 1.04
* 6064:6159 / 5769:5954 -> 1.10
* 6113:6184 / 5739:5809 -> 1.09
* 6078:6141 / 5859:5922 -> 1.11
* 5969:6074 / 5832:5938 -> 1.08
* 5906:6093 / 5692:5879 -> 1.07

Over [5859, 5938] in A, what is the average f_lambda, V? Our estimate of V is 2.19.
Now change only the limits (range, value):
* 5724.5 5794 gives 2.24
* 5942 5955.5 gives 2.24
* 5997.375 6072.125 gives 2.32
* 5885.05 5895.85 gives 2.11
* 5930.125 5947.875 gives 2.24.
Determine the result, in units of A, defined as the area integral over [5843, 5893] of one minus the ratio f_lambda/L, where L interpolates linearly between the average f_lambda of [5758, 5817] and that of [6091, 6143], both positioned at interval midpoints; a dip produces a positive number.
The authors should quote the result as 2.9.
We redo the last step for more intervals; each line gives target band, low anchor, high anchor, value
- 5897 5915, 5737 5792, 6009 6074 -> 0.2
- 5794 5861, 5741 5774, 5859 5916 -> -3.0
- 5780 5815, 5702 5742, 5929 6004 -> -1.9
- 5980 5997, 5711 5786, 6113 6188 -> 1.1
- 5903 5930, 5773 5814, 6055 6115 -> 1.0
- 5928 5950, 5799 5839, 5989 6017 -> 0.2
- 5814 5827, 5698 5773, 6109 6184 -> -0.8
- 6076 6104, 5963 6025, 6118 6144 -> 0.8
